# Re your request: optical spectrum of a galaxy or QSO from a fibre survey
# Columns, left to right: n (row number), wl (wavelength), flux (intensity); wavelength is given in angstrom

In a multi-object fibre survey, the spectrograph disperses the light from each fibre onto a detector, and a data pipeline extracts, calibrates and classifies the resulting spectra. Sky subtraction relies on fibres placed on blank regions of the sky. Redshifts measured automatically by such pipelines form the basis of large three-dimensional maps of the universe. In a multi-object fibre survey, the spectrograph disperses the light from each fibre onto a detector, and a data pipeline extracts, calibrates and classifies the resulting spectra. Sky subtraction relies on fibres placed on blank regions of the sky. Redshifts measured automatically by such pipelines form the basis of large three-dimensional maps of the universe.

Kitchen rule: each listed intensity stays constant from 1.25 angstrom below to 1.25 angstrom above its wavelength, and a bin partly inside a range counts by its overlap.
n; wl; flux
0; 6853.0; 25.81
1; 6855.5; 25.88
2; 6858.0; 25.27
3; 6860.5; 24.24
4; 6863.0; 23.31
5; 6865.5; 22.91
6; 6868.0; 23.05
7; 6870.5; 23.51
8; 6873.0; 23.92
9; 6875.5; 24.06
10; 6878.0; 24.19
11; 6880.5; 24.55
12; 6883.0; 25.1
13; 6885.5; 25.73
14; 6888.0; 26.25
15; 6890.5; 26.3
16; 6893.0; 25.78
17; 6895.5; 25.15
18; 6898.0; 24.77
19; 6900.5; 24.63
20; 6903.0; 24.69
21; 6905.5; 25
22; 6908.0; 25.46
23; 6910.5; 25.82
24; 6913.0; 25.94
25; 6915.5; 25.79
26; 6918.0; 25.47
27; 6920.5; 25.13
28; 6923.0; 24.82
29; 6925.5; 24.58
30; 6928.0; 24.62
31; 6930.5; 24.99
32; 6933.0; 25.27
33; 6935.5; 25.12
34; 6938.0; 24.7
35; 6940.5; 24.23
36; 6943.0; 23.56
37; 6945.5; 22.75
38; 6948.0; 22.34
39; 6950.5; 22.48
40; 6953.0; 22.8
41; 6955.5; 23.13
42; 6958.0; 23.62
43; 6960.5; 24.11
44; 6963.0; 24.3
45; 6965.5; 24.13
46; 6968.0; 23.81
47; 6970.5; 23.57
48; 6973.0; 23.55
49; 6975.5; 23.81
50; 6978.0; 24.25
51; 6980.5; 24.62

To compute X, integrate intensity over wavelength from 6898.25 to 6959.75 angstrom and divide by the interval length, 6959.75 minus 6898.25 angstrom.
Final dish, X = 24.5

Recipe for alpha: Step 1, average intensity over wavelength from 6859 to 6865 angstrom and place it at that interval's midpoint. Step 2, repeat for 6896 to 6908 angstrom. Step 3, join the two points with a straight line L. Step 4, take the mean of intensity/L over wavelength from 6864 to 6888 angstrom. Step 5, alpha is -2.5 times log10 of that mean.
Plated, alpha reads 0.00 mag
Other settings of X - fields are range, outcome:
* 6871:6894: 25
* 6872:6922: 25.2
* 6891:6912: 25.2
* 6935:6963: 23.5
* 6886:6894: 26.1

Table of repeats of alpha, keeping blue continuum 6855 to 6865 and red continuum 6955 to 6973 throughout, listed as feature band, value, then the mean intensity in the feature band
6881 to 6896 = -0.06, 25.7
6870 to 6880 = 0.02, 24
